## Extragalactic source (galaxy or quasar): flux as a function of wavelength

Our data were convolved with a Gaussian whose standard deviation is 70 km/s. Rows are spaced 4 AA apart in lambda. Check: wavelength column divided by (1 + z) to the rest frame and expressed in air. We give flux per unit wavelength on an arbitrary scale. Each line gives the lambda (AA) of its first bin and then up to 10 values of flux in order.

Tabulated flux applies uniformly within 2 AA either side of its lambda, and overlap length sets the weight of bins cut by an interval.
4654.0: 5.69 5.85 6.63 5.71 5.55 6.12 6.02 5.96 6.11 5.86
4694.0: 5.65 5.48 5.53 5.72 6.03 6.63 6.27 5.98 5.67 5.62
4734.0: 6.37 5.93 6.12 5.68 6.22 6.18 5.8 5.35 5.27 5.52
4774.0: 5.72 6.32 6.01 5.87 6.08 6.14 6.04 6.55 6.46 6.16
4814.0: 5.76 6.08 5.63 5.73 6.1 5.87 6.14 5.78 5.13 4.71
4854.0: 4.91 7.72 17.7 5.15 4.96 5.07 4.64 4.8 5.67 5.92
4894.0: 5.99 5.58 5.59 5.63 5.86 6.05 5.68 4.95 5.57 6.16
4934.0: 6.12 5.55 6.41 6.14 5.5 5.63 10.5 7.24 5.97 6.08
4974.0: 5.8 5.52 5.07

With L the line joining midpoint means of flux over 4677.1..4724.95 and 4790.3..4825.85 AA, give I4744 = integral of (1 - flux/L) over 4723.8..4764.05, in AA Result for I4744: 0.65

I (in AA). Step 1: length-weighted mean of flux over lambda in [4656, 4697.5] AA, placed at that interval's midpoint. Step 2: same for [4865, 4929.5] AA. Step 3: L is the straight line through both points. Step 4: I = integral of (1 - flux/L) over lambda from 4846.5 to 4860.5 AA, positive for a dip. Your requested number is -1.5 AA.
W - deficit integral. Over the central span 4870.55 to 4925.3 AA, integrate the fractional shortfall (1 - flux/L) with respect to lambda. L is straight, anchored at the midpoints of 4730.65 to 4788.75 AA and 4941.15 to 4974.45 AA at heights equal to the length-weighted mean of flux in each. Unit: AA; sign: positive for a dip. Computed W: 7.88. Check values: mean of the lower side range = 5.88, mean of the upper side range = 6.63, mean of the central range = 5.48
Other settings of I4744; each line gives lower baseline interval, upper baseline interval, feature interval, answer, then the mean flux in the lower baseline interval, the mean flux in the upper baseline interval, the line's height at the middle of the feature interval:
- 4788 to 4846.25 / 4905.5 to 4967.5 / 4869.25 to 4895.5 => 3.5 AA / 6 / 6.2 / 6.11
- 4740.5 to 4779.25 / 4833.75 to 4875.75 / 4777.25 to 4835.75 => 1.7 AA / 5.8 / 6.69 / 6.24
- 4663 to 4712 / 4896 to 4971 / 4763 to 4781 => 0.7 AA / 5.83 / 6.12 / 5.93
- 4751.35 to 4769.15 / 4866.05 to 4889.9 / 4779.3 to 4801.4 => -2.2 AA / 5.66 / 5.11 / 5.52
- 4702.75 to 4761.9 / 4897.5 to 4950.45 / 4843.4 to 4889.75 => -4.2 AA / 5.98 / 5.78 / 5.84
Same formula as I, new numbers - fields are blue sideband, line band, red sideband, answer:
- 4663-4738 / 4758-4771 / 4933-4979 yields 1.30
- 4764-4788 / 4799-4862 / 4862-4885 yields -3.65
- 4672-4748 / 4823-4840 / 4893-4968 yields 0.26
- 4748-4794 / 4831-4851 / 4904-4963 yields 1.34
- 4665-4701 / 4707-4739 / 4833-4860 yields -1.38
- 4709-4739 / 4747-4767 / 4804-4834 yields 0.84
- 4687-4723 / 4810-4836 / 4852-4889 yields 2.40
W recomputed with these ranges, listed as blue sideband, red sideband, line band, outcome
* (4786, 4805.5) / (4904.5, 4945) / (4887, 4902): 0.3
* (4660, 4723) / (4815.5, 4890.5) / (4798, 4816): -0.2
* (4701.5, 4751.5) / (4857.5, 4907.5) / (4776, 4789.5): 0.2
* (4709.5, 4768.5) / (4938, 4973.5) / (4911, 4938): 3.1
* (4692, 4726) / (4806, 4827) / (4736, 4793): 0.5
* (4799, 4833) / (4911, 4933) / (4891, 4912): 0.1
